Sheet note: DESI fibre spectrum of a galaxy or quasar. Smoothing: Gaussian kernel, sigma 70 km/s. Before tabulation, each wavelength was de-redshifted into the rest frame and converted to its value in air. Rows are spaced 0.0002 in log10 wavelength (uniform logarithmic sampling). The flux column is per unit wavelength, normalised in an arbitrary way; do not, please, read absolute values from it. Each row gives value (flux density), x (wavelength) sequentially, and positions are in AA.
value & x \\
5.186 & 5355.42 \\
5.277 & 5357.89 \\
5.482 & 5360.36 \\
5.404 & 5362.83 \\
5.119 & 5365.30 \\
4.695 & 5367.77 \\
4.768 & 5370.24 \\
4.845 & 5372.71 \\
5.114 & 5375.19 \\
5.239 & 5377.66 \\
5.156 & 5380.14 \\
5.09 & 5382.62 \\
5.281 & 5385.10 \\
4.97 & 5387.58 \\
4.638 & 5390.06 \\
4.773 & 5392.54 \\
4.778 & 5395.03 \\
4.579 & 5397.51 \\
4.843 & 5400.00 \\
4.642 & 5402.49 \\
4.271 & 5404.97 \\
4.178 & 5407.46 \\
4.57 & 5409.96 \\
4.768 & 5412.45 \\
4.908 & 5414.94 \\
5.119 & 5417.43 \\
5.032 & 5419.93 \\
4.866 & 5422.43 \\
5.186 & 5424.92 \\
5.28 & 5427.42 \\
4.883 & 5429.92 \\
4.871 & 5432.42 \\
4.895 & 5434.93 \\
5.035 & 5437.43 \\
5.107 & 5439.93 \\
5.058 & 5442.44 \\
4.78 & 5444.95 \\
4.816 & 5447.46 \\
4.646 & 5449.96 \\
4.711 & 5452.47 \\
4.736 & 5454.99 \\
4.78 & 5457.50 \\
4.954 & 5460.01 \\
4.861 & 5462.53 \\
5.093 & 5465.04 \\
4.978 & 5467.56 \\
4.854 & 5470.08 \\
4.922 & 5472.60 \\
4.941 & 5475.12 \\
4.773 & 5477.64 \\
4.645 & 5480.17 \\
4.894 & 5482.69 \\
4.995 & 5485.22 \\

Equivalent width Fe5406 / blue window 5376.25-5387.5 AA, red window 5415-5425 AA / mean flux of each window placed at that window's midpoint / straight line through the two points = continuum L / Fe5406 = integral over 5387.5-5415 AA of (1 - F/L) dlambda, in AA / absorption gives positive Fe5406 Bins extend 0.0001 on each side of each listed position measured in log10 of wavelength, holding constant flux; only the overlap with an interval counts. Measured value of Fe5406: 2.5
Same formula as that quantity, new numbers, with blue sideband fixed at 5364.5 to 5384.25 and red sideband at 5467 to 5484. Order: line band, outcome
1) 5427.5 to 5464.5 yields 0.1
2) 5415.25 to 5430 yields -0.4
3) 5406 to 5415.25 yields 0.7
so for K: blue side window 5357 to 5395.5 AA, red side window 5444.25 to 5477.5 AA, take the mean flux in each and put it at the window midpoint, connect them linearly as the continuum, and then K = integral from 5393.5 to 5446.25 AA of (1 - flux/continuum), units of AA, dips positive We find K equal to 1.1 AA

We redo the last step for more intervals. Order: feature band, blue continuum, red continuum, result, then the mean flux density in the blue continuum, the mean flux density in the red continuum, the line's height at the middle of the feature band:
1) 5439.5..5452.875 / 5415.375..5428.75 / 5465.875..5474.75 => 0.4 AA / 5.08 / 4.93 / 5.01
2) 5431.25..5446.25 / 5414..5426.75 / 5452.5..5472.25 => 0.0 AA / 5.04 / 4.88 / 4.97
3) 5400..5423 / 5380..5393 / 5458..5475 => 1.2 AA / 4.98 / 4.94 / 4.97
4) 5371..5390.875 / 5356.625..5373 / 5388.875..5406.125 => -0.7 AA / 5.1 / 4.65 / 4.88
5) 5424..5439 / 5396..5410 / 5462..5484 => -1.2 AA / 4.51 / 4.88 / 4.66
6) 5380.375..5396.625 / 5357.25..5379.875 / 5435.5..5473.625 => 0.4 AA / 5.1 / 4.89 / 5.05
